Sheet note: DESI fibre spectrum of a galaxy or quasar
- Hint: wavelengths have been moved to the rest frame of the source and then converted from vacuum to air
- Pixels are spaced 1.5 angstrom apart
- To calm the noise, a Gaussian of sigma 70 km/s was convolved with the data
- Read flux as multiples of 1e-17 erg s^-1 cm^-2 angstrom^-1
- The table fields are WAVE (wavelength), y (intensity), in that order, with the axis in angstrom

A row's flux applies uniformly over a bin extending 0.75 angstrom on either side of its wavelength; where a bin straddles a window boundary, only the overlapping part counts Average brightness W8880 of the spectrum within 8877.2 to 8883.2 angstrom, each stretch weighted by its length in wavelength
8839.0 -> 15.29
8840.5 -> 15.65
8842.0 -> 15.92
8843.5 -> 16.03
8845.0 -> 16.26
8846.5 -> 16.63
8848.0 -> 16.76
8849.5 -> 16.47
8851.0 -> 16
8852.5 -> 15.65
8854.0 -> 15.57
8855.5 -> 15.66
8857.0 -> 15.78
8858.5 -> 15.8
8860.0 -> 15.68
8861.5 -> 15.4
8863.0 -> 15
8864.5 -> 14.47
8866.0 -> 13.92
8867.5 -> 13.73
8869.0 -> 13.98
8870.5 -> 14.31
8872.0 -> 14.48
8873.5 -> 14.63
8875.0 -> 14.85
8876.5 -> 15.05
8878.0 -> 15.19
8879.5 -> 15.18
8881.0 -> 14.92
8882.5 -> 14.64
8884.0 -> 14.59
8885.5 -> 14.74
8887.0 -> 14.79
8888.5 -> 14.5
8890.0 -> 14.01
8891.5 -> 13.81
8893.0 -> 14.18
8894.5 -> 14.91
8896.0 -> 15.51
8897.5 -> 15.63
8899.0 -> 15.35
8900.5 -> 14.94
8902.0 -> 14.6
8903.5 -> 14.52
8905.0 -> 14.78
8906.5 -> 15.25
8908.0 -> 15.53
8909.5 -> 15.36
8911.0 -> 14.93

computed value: 15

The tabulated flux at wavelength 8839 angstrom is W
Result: 15.29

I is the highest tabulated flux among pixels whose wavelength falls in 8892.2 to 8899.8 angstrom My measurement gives 15.63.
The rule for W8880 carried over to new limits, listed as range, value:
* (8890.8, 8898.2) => 14.8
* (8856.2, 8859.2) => 15.8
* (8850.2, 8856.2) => 15.7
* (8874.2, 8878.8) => 15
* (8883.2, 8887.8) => 14.7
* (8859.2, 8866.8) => 14.9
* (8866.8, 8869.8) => 13.9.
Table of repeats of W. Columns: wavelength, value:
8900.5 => 14.94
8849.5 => 16.47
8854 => 15.57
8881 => 14.92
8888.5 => 14.5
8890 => 14.01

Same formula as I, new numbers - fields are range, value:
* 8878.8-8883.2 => 15.18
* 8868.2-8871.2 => 14.31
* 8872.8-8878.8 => 15.19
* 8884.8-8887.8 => 14.79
